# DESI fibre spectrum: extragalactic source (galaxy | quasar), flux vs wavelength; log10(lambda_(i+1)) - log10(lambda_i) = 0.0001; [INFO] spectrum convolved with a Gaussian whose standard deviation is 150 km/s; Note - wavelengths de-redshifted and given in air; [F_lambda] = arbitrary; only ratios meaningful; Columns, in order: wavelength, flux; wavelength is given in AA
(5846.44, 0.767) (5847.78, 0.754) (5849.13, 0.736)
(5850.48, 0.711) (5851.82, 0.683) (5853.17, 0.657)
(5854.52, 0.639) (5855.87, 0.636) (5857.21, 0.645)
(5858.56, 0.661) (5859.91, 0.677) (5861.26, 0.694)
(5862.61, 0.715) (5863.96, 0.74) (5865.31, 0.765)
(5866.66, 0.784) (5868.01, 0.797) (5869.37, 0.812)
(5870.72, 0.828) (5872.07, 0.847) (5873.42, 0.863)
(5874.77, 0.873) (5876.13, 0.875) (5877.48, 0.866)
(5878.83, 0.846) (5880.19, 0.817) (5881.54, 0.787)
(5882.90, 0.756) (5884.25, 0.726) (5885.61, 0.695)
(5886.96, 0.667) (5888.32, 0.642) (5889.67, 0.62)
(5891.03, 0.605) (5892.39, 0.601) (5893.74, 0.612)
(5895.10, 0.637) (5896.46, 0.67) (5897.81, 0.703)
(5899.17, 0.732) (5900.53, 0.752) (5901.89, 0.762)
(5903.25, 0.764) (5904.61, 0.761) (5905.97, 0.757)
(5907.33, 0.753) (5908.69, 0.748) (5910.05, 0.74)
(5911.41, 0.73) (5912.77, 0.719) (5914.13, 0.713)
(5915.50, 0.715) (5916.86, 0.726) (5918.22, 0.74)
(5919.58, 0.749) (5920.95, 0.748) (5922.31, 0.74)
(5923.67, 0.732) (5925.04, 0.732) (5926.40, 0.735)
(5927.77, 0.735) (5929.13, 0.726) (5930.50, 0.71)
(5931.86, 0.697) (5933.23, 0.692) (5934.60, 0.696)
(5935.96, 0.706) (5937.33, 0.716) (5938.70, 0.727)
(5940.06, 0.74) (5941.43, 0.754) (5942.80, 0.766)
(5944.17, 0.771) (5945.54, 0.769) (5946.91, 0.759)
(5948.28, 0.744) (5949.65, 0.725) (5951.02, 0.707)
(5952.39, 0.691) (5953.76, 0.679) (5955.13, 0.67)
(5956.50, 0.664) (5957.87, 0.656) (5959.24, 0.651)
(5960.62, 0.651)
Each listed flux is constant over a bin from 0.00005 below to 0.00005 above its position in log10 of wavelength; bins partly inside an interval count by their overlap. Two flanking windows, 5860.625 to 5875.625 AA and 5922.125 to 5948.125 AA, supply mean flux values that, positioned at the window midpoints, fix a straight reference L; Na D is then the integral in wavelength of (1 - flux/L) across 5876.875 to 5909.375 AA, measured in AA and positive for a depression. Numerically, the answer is 2.1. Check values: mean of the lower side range 0.793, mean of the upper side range 0.732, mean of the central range 0.72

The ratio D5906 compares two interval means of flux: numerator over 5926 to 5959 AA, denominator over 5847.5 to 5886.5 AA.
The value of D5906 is 1.0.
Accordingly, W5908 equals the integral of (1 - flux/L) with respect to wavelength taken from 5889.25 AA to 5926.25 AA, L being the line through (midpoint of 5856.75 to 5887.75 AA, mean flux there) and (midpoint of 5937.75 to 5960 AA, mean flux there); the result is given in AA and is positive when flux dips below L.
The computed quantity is 1.6 AA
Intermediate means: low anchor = 0.771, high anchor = 0.717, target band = 0.714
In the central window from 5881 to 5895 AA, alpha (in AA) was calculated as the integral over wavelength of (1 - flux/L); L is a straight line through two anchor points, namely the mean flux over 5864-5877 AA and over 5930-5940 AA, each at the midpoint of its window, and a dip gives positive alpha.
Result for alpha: 2.2 AA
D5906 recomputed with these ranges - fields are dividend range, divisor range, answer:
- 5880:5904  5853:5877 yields 0.92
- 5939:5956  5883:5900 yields 1.10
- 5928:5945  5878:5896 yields 1.05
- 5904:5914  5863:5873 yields 0.93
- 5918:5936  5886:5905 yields 1.07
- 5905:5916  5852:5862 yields 1.11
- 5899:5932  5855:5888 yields 0.97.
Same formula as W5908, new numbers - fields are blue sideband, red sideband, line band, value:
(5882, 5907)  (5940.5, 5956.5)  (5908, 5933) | -0.7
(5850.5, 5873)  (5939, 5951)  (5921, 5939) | 0.6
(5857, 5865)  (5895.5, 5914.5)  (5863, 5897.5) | -1.8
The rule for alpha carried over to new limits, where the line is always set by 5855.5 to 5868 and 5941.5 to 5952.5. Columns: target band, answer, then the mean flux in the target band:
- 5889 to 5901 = 1.09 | 0.658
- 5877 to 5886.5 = -0.84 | 0.78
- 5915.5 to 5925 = -0.05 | 0.737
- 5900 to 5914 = -0.37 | 0.747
